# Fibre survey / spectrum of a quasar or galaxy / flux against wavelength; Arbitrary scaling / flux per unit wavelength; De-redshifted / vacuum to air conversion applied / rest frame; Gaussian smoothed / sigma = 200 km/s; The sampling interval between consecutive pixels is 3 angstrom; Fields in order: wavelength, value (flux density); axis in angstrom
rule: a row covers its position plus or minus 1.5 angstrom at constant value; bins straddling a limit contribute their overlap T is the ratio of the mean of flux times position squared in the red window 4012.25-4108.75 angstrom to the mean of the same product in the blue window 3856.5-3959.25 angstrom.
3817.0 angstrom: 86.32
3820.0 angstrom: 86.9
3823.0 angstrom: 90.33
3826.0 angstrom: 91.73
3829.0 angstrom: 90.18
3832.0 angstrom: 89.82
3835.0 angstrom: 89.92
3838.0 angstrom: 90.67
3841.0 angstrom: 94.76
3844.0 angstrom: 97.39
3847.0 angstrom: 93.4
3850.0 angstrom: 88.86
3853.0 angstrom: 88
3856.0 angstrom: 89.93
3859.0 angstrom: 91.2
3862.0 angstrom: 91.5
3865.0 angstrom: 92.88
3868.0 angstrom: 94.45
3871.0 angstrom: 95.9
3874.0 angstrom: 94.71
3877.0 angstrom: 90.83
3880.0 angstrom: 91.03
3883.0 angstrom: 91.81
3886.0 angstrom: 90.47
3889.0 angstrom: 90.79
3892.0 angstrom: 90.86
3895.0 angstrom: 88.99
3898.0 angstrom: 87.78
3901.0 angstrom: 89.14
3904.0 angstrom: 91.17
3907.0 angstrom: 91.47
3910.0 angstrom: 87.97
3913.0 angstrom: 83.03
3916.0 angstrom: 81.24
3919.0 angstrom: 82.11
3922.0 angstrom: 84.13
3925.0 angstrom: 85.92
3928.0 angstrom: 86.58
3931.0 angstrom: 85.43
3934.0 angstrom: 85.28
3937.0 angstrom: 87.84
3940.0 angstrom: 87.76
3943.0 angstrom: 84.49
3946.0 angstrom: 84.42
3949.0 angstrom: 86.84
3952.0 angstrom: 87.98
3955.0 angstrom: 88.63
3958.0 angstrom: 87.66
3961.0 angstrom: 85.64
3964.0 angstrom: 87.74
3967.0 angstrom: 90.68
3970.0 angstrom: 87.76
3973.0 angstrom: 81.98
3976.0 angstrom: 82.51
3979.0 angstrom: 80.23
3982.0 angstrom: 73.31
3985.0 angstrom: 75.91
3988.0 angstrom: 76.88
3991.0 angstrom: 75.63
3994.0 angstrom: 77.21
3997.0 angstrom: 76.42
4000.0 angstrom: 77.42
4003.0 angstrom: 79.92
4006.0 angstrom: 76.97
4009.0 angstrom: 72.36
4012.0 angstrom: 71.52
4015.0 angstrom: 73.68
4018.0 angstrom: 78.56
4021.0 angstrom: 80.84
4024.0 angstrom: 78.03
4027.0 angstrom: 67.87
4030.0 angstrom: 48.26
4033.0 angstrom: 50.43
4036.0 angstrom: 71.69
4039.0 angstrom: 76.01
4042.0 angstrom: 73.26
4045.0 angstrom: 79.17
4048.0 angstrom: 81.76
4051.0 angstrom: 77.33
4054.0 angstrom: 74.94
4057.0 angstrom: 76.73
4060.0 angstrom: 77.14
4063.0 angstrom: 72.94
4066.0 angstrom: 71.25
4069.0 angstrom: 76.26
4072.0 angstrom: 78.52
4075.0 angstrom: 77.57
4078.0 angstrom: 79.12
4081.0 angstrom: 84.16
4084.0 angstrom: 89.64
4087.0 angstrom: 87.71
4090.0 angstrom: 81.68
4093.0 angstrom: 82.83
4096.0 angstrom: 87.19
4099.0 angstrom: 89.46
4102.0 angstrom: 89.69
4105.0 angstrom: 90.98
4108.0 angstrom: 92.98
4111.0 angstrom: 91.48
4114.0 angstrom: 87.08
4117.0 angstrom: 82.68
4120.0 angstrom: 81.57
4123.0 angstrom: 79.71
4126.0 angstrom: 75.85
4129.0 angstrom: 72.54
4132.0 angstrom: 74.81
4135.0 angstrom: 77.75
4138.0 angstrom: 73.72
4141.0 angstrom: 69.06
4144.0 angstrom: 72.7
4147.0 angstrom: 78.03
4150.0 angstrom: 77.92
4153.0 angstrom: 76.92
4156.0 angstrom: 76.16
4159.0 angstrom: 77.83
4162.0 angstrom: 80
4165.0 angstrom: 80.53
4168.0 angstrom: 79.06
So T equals 0.95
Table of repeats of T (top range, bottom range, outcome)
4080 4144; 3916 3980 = 1.05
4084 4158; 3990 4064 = 1.15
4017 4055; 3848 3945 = 0.87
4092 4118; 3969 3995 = 1.19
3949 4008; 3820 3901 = 0.95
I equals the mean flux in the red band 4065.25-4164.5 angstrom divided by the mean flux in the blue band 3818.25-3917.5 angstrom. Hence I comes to 0.9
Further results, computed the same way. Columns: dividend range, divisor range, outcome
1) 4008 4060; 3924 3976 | 0.84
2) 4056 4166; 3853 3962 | 0.91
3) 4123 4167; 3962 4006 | 0.95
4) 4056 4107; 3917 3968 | 0.95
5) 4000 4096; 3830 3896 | 0.83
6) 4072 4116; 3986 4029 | 1.14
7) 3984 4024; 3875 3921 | 0.86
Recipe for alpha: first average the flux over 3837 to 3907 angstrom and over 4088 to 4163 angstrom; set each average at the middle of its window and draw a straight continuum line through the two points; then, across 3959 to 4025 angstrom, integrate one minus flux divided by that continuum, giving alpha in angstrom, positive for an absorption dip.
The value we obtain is 5.6 angstrom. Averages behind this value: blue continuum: 91.6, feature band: 79.2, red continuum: 80.9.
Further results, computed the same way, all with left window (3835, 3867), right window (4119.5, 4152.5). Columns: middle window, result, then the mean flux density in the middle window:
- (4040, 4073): 1.6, 76.3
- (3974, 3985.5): 0.8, 78.3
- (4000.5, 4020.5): 1.7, 75.9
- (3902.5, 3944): 0.8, 86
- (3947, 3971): -0.6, 87.8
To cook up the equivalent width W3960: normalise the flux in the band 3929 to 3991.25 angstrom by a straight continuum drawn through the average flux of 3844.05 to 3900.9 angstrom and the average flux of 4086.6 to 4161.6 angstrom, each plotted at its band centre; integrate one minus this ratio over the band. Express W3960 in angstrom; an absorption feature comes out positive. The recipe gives 2.5 angstrom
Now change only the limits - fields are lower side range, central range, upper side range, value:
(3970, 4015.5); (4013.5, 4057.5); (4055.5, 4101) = 3.67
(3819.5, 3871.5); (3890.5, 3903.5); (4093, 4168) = 0.04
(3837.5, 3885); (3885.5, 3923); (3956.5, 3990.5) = 0.43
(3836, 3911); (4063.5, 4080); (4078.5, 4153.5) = 1.40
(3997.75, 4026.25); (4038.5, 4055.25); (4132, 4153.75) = -0.26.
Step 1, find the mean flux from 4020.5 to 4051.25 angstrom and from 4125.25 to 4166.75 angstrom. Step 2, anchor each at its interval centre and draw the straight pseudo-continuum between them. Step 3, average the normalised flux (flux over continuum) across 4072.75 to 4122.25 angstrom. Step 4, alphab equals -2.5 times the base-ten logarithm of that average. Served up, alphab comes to -0.165 mag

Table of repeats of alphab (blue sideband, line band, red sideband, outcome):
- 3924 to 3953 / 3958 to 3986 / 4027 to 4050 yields -0.037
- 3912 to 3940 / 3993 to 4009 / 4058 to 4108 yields 0.089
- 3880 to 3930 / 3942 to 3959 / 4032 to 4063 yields -0.042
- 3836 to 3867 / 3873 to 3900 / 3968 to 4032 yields -0.032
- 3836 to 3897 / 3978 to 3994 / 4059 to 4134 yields 0.140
